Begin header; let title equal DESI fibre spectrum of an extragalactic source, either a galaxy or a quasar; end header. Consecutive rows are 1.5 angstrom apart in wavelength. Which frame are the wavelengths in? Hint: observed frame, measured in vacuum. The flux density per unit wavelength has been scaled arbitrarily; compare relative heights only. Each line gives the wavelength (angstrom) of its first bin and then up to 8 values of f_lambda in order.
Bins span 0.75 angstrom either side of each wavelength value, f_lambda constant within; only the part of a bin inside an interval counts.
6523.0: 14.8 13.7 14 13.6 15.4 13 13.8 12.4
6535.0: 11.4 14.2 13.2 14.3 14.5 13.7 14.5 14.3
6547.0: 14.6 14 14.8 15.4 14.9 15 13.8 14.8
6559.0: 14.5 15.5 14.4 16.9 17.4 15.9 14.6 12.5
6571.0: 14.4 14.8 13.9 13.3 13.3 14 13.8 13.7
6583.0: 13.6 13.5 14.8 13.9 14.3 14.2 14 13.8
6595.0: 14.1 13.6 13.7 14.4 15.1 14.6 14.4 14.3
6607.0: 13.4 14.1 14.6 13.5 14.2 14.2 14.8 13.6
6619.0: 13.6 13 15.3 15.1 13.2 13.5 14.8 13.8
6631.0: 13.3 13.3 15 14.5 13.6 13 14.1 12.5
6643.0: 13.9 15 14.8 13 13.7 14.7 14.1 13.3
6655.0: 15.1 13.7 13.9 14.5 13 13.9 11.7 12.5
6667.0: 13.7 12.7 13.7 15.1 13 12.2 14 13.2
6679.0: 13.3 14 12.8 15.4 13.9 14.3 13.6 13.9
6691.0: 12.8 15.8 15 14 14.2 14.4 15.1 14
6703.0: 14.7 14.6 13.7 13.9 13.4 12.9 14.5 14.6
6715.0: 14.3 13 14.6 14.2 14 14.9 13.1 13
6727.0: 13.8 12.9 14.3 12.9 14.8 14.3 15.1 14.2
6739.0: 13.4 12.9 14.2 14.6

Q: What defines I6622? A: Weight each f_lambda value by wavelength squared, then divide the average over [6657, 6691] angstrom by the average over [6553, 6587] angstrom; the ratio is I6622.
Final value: 0.97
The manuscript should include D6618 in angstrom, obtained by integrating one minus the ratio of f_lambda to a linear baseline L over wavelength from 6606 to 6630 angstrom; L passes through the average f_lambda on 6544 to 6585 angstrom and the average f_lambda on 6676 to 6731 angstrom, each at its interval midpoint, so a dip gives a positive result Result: 0.4 angstrom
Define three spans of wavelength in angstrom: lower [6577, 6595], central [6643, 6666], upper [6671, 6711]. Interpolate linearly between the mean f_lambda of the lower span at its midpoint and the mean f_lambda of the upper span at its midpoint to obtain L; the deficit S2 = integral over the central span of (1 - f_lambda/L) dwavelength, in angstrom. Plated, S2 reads 0.2 angstrom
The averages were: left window 13.9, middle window 13.8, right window 14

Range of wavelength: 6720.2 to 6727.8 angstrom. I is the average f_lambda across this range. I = 13.8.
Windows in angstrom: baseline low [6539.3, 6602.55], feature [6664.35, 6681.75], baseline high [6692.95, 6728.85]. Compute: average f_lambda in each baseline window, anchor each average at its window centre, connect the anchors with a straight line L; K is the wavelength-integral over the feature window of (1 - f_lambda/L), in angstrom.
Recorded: 0.99 angstrom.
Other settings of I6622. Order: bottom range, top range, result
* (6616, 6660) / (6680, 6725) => 1.03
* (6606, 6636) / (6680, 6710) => 1.03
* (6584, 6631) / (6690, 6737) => 1.03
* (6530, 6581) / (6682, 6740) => 1.03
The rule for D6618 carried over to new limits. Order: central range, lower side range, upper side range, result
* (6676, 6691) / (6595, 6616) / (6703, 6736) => 0.3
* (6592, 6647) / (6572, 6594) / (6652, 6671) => -1.2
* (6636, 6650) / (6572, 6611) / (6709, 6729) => 0.2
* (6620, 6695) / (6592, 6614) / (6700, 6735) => 1.2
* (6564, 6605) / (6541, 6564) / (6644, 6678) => 0.5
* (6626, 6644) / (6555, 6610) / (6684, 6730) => 0.5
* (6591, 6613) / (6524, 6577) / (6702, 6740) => 0.1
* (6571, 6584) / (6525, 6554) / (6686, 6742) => 0.2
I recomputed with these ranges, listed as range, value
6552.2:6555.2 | 15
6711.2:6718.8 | 14.2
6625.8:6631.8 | 13.8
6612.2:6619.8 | 14.1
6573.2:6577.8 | 13.5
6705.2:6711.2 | 13.5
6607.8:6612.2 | 14.1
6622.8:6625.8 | 14.1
